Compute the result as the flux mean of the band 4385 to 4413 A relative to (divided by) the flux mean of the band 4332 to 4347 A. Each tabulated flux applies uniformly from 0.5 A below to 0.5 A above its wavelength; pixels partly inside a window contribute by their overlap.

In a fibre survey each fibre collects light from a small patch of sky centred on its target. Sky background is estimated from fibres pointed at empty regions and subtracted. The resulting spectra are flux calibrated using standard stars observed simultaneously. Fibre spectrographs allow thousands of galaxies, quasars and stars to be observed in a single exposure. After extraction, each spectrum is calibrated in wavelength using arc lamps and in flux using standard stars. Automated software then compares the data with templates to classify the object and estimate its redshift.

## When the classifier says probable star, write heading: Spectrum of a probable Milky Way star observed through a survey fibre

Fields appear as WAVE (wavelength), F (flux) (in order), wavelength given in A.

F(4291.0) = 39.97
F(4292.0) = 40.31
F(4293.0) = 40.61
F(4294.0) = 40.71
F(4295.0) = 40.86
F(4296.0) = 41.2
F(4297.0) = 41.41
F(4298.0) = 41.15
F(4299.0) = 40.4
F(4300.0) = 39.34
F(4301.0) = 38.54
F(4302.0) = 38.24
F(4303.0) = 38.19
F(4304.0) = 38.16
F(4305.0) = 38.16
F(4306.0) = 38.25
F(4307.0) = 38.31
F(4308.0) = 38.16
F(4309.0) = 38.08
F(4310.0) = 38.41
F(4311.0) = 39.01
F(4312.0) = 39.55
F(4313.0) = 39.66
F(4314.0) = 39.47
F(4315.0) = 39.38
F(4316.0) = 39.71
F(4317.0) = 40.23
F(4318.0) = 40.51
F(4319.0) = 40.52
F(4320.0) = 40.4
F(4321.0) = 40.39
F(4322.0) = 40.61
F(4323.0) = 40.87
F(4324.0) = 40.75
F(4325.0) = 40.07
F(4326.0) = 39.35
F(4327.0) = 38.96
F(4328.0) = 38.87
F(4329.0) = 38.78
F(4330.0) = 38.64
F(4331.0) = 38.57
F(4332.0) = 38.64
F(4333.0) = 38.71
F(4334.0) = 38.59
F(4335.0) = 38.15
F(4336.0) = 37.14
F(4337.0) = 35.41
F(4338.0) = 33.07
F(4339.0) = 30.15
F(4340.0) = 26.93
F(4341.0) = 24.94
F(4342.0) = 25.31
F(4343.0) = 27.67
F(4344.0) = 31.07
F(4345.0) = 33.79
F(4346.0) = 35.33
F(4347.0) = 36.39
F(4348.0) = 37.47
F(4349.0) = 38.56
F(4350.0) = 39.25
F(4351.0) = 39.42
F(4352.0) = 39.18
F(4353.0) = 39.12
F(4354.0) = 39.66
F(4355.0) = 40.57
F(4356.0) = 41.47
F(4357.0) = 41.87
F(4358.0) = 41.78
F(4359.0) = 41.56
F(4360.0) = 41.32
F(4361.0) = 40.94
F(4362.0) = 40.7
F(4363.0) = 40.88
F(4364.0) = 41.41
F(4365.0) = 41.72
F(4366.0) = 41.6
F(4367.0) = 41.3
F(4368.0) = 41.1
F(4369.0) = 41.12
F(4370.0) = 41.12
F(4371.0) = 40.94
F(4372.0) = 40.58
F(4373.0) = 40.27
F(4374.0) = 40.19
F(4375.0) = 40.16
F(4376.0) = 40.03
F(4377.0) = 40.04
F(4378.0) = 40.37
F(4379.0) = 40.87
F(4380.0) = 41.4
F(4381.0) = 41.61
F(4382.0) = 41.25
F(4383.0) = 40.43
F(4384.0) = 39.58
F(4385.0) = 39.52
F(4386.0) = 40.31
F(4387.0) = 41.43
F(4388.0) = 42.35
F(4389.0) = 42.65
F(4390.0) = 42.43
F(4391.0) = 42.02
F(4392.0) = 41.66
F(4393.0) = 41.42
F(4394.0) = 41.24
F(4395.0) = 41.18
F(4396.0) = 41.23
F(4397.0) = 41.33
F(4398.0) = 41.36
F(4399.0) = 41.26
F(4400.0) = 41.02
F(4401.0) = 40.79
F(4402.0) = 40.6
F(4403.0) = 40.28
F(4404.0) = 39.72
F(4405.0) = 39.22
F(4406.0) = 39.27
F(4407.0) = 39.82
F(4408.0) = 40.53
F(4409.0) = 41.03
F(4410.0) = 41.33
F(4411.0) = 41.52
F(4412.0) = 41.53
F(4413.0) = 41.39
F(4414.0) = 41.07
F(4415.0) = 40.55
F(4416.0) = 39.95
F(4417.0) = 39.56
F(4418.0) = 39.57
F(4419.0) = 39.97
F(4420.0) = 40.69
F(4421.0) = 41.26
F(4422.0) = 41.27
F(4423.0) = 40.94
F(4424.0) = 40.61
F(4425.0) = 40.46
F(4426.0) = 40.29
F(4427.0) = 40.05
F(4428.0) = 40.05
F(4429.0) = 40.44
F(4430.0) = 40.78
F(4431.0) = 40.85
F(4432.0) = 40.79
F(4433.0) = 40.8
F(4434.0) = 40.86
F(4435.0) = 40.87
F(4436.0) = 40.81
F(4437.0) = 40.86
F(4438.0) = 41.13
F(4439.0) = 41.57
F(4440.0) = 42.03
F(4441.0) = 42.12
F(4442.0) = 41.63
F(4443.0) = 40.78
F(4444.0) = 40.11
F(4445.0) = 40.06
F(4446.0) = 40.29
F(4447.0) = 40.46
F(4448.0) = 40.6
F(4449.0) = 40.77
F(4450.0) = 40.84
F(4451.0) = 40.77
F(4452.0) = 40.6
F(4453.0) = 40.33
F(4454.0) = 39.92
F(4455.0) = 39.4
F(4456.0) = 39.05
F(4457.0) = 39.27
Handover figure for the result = 1.25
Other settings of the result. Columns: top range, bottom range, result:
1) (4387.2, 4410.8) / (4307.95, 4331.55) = 1.04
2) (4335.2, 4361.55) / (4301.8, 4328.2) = 0.92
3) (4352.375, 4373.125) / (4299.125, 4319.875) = 1.05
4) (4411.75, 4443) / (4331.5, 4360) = 1.13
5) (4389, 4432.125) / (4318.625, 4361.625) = 1.09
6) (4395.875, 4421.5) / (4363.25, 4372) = 0.98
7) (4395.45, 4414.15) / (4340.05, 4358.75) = 1.13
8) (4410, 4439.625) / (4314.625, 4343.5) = 1.10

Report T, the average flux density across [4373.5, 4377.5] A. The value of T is 40.1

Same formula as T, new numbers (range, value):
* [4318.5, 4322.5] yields 40.5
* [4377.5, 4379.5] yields 40.6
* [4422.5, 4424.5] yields 40.8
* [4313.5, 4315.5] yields 39.4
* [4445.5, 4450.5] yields 40.6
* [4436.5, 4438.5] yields 41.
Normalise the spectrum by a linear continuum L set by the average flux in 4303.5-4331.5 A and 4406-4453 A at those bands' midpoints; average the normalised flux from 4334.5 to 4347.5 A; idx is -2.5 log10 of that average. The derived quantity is 0.23 mag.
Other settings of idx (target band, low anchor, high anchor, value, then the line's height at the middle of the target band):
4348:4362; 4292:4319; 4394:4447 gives -0.01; 40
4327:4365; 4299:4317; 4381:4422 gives 0.07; 39.6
